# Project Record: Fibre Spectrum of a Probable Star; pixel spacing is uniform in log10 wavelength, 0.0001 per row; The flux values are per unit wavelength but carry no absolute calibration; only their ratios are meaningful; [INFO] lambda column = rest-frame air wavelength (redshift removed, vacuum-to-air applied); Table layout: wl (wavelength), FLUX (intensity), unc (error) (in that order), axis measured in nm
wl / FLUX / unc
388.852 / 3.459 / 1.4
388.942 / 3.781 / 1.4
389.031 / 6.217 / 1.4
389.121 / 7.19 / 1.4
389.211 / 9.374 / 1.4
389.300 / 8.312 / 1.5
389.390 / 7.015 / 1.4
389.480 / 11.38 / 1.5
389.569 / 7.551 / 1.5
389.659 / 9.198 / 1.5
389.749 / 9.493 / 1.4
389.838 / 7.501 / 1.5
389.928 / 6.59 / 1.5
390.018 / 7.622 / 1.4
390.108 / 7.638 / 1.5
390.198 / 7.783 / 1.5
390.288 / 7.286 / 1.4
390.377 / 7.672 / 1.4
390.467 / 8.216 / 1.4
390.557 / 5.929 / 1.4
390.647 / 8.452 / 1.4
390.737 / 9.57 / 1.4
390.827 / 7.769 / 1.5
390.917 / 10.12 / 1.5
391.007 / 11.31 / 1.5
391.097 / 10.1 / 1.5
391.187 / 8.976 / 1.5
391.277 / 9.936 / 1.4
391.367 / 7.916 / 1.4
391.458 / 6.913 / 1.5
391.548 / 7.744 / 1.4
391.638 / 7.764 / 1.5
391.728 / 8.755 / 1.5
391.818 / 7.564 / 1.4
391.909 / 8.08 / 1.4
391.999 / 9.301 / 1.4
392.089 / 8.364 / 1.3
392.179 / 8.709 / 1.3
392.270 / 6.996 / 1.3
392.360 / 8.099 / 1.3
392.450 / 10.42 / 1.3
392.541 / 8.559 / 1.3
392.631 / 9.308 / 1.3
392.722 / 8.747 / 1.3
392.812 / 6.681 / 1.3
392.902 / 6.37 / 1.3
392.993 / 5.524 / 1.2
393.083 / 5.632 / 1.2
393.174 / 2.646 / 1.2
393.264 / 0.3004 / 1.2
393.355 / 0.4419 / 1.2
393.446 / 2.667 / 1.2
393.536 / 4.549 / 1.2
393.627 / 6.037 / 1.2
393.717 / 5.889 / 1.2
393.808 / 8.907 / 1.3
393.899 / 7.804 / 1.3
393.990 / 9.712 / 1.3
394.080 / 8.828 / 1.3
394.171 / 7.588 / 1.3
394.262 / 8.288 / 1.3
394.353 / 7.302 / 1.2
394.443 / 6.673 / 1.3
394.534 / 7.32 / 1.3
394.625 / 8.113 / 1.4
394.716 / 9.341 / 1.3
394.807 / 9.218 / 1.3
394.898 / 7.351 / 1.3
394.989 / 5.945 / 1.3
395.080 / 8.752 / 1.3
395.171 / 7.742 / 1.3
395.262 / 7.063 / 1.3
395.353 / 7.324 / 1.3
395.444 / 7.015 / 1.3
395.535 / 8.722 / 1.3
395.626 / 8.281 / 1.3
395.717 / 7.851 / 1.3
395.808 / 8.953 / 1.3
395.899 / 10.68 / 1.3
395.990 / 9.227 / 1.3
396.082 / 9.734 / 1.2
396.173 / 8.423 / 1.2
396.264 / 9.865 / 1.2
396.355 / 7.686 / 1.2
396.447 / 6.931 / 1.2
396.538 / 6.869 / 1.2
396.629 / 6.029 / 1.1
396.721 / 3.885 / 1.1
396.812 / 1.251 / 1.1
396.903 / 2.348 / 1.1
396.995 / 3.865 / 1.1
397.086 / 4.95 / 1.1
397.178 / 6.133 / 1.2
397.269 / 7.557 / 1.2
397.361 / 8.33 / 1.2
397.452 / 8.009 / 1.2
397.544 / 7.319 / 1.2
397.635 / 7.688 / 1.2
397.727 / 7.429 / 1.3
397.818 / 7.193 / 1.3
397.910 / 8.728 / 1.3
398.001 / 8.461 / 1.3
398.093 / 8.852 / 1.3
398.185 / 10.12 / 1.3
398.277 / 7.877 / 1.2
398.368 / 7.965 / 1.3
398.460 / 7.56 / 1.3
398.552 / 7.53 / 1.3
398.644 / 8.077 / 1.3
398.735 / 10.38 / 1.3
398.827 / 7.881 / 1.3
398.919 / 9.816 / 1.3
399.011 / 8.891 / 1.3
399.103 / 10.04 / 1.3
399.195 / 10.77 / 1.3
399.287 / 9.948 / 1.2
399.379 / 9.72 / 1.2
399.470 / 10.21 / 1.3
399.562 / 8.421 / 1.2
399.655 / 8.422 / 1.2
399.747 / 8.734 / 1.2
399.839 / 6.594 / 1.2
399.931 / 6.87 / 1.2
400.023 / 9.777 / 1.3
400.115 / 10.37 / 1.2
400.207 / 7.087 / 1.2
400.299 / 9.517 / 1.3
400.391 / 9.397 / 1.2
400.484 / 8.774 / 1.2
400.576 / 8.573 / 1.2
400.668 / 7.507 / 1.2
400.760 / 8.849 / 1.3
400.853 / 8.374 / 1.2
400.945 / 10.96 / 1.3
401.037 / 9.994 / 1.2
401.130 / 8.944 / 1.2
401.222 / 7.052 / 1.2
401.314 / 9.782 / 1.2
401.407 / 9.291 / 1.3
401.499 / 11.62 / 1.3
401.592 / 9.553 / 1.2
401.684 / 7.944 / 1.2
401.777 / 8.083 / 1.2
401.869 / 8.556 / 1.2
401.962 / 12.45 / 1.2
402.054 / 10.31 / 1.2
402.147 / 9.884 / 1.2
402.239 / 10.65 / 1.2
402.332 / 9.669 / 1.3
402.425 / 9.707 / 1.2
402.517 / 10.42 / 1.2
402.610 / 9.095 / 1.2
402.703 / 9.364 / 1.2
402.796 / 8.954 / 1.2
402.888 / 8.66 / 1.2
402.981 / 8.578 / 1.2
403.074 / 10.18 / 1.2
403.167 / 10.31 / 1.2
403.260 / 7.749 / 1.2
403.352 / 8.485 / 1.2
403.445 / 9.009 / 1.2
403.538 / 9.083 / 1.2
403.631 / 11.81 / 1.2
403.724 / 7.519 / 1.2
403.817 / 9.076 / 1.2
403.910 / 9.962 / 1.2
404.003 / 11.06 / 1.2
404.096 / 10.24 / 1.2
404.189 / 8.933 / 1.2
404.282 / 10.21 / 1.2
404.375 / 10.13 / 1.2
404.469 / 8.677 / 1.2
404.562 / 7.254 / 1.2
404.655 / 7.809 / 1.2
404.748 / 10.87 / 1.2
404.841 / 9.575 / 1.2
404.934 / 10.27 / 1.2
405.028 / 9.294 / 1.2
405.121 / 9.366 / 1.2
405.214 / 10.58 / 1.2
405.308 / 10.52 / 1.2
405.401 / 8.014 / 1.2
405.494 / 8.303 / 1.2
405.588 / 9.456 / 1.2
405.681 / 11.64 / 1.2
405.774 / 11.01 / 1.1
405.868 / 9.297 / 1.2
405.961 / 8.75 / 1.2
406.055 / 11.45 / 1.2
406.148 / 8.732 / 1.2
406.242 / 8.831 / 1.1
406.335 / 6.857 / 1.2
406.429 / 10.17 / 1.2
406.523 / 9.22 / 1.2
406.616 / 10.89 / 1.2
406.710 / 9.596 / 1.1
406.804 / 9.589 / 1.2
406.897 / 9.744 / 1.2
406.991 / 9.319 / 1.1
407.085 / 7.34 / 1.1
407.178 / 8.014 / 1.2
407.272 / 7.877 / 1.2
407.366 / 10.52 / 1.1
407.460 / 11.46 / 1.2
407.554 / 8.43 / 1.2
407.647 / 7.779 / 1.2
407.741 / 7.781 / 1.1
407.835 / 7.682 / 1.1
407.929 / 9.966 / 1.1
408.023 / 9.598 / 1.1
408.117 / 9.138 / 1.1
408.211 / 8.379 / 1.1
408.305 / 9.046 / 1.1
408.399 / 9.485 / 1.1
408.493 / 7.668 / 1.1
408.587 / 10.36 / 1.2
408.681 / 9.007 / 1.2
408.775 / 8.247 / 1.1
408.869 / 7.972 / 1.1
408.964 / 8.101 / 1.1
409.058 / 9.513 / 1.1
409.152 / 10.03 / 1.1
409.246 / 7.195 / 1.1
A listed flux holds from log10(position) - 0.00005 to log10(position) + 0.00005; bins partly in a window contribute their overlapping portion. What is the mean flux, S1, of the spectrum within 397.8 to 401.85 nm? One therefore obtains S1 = 8.88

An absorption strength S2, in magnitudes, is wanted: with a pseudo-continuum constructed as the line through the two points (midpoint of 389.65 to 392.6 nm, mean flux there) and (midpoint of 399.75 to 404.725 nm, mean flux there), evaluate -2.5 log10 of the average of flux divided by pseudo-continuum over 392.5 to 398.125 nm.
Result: 0.23 mag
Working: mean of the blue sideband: 8.37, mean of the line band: 7.01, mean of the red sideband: 9.23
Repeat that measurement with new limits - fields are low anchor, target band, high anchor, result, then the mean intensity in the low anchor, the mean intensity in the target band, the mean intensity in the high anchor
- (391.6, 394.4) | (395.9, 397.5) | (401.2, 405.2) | 0.181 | 6.96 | 6.65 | 9.48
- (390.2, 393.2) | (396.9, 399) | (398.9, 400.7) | 0.142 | 8.07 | 7.7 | 8.97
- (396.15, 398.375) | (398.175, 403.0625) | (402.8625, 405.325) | -0.124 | 6.92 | 9.13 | 9.44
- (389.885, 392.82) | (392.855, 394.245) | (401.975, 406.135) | 0.466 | 8.35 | 5.59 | 9.59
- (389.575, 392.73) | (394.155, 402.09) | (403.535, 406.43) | 0.095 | 8.4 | 8.22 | 9.52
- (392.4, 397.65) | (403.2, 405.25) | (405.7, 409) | -0.104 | 6.97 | 9.41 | 9.09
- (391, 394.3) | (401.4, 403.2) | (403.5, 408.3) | -0.104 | 7.28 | 9.67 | 9.35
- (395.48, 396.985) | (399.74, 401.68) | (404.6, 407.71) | -0.091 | 7.21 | 8.92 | 9.4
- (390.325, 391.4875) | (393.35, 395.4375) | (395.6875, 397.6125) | 0.059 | 8.7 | 7.21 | 6.95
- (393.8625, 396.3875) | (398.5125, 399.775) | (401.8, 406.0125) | -0.044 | 8.25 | 9.22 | 9.57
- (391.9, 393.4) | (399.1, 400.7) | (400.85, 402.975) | 0.000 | 6.68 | 8.91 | 9.54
